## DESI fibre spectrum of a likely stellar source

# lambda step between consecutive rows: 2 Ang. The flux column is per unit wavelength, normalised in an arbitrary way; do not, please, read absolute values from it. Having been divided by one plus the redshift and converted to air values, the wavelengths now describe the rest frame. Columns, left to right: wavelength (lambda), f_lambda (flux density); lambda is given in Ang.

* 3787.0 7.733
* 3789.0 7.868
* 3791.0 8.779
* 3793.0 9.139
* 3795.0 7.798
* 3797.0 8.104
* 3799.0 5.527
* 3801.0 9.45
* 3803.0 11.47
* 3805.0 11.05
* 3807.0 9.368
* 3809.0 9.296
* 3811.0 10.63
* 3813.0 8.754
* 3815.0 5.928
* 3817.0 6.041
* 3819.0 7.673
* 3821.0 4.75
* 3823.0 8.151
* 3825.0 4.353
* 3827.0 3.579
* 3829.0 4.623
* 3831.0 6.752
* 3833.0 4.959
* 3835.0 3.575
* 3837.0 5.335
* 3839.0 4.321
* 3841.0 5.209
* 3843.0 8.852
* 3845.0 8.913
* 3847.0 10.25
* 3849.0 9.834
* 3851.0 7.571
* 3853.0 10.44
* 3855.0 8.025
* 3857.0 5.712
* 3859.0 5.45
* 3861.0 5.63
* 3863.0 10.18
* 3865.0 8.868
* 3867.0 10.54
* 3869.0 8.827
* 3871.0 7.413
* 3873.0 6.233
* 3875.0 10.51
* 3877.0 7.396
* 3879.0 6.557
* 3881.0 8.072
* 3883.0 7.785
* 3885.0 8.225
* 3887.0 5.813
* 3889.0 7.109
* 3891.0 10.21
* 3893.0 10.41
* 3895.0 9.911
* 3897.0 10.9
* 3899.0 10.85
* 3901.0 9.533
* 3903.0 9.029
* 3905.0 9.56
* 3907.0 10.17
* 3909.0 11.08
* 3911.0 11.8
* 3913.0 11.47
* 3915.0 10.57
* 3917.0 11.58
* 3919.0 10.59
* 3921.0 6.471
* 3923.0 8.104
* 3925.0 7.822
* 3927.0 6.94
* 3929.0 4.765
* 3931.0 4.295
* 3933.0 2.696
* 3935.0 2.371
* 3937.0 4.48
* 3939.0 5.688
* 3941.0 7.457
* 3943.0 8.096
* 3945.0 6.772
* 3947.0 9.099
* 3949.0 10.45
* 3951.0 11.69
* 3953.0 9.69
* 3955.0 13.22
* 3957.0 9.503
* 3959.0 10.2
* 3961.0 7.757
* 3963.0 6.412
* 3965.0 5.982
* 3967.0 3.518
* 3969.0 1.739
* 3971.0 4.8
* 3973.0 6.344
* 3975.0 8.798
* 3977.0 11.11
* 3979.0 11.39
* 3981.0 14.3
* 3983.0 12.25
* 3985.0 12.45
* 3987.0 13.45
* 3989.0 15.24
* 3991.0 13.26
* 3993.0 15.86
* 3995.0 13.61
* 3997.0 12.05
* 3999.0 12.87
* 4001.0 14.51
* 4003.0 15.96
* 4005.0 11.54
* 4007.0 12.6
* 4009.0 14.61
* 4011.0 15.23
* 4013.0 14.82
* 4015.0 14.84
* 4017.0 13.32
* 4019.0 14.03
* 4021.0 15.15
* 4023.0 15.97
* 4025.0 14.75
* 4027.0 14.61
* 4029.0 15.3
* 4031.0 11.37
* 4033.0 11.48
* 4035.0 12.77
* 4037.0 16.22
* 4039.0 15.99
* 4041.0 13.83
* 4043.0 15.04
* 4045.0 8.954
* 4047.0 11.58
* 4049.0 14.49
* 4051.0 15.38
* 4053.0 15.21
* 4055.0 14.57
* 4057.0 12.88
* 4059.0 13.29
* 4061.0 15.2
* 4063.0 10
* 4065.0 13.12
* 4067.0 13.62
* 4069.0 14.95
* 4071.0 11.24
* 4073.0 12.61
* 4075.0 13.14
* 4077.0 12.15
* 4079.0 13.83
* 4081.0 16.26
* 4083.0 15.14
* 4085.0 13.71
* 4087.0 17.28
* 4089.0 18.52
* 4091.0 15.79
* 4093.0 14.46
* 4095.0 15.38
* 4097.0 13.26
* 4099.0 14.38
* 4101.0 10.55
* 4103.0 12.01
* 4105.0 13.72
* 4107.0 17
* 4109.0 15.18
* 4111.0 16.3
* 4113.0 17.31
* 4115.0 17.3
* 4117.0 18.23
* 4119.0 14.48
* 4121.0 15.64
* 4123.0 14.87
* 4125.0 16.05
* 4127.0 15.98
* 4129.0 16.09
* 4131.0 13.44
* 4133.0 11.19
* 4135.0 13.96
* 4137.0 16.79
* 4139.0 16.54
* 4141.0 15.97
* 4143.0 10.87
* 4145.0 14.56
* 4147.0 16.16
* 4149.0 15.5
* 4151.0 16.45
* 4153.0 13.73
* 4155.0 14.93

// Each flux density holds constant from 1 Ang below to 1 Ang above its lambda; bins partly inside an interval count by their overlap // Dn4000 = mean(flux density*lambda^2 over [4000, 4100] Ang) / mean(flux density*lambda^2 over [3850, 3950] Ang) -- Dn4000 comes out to 1.86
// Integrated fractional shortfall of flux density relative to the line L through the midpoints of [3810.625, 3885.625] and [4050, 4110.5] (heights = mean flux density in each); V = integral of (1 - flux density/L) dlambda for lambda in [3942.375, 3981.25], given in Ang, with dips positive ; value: 7.9 Ang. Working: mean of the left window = 7.23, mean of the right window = 14.1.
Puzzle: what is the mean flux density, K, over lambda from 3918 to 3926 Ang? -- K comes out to 8.25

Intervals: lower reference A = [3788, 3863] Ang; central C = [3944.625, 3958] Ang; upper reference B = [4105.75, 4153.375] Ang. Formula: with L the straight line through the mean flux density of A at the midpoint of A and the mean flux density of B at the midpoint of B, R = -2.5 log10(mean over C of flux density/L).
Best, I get 0.05 mag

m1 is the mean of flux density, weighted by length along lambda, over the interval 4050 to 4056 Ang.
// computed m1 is 15.1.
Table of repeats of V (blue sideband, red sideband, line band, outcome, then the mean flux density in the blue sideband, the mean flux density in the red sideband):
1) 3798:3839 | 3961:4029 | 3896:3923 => -1.74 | 7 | 12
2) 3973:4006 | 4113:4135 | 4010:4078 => 0.46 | 12.8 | 15.4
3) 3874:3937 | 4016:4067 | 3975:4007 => -3.71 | 8.41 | 13.8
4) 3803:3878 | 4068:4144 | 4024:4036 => -0.66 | 7.49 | 14.8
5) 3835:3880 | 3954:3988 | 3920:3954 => 6.97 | 7.73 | 9.01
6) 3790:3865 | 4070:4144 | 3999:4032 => -4.98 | 7.46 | 14.8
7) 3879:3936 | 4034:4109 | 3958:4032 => -2.55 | 8.47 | 14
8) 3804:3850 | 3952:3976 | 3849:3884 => -4.30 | 7.05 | 7.33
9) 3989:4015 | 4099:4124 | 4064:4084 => 1.59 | 14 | 15.2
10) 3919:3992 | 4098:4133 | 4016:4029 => -4.10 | 8.33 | 15.1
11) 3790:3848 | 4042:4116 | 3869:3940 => 9.82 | 7.33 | 14.2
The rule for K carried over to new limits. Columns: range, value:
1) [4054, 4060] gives 13.6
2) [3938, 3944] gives 7.08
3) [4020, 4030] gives 15.2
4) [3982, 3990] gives 13.3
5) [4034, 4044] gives 14.8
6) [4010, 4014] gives 15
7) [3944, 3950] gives 8.77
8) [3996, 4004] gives 13.8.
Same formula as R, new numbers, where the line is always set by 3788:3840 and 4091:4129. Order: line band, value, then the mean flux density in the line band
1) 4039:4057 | -0.02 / 13.7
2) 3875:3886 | 0.14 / 7.87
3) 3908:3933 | 0.17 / 8.55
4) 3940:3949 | 0.30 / 8.14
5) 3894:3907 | -0.05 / 9.98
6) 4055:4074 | 0.07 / 13.1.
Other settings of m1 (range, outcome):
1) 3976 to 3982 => 12.3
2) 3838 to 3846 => 6.82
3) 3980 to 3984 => 13.3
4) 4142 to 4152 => 14.7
